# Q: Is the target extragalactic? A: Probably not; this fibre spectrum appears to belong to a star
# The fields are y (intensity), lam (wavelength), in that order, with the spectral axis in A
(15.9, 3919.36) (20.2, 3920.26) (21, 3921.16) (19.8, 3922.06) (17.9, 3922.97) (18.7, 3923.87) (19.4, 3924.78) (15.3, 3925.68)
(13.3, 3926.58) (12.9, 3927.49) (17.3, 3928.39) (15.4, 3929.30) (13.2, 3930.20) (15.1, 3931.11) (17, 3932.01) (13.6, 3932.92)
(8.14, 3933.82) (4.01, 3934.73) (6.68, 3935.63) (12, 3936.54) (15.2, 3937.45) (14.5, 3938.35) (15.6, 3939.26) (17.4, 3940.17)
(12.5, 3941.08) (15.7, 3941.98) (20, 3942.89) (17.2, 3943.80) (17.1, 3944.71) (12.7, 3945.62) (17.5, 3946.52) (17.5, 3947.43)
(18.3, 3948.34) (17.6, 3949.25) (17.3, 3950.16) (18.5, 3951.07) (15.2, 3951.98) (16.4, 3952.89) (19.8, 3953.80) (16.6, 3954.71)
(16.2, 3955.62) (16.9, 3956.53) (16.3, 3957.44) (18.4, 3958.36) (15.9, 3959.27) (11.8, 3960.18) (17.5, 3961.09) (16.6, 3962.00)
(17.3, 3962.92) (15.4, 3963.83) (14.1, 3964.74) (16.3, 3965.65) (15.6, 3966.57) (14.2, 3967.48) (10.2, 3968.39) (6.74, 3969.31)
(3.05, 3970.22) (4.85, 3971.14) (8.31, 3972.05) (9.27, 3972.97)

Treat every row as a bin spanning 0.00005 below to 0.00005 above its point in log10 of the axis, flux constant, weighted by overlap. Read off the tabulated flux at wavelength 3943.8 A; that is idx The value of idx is 17.2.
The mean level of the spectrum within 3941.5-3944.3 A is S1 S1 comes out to 17.6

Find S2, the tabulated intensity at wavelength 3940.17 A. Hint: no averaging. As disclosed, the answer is 17.4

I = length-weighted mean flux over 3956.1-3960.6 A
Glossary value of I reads 15.9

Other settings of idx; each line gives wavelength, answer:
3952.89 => 16.4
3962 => 16.6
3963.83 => 15.4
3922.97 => 17.9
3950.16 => 17.3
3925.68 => 15.3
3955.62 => 16.2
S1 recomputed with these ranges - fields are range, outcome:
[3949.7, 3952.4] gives 17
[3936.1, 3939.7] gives 14.3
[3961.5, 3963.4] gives 16.9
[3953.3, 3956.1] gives 17.5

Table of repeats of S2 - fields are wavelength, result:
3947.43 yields 17.5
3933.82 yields 8.14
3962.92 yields 17.3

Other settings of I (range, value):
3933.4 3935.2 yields 6.05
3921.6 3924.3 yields 18.8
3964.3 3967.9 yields 15.1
